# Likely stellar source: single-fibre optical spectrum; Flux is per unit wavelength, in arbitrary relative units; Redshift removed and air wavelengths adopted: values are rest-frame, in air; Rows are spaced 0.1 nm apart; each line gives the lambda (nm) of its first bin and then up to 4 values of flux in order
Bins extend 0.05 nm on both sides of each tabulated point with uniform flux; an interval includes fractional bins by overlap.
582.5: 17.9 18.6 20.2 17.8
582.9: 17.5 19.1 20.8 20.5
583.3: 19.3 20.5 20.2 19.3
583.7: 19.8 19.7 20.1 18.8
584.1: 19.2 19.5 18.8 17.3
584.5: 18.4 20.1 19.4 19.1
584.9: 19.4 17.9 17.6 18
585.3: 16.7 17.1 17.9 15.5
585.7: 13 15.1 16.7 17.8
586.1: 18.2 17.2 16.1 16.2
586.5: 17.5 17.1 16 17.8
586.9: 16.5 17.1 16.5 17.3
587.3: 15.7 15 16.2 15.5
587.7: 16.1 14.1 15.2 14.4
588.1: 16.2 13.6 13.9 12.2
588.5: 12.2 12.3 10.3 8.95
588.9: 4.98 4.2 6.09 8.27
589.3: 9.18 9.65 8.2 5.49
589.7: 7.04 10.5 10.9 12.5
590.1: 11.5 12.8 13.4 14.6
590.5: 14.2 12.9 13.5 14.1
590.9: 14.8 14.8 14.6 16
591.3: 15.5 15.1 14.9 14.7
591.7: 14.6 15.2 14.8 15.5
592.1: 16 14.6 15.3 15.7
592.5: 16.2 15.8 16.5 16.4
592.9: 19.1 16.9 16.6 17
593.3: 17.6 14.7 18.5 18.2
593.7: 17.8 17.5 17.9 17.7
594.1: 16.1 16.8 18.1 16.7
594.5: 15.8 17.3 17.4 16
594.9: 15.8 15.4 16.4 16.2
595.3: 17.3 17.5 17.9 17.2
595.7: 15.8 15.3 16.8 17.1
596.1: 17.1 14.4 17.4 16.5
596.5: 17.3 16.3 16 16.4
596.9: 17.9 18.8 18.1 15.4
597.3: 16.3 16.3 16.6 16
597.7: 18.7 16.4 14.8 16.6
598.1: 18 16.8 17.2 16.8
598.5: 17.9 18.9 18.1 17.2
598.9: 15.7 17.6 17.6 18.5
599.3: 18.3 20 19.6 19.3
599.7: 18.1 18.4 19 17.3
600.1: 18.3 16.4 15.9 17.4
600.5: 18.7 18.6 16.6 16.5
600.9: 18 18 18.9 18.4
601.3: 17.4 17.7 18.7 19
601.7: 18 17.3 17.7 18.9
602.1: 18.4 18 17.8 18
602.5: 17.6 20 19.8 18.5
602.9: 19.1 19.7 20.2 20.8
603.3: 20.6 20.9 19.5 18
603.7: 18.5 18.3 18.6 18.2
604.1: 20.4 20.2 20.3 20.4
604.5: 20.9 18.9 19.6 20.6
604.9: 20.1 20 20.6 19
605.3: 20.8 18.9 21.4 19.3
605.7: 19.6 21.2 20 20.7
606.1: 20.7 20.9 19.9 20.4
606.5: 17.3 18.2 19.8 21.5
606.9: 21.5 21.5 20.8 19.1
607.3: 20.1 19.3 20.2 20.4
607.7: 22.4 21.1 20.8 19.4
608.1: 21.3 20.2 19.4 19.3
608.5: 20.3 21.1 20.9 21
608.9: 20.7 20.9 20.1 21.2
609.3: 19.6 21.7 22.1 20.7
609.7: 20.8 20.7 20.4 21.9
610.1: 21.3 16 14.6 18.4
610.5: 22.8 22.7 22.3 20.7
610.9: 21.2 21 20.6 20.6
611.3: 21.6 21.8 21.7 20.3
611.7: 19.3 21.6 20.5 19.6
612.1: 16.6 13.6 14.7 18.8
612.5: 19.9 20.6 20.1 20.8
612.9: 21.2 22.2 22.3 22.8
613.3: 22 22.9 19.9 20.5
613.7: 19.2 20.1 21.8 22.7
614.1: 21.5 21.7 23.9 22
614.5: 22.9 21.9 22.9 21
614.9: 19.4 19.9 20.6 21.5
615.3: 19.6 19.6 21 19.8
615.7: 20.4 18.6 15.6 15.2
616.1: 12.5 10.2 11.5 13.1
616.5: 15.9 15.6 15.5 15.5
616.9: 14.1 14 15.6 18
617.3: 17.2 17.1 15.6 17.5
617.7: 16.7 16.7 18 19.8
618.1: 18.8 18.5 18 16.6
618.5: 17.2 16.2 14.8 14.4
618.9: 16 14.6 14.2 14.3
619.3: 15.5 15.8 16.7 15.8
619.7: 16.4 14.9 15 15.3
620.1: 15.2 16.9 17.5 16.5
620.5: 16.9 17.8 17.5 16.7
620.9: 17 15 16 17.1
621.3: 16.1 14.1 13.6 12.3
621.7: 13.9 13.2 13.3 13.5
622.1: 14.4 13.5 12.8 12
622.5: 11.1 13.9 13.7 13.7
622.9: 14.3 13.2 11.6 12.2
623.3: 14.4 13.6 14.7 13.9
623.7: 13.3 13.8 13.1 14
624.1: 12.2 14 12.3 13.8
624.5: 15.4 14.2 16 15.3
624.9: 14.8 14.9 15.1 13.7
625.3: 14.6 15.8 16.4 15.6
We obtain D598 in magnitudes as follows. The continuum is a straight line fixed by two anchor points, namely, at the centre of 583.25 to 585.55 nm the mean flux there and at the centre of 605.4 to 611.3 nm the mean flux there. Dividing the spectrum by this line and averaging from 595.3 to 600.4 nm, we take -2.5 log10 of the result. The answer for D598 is 0.15 mag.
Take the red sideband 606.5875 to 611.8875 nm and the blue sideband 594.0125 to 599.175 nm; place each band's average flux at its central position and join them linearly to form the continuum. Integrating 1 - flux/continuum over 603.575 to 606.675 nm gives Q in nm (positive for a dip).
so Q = -0.06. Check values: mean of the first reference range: 16.8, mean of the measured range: 19.8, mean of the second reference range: 20.6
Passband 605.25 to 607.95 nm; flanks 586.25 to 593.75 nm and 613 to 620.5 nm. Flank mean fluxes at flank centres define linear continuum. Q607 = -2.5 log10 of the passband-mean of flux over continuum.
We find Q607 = -0.23 mag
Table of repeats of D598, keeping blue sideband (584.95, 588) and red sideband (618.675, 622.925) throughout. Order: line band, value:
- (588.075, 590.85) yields 0.45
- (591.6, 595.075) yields -0.02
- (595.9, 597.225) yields -0.06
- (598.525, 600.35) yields -0.14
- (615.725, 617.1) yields 0.04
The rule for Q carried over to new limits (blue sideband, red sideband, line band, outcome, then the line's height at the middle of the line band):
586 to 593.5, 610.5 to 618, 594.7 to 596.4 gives -0.13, 15.3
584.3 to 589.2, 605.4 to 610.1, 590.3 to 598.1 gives 0.41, 17.2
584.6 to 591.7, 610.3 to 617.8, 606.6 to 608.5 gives -0.26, 17.9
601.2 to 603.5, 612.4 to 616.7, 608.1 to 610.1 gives -0.15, 19.3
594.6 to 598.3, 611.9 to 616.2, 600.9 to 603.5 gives -0.15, 17.8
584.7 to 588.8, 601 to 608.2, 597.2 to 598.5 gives 0.11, 18.2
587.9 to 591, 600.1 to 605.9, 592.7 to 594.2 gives -0.42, 13.5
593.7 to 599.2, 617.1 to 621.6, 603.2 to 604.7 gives -0.26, 16.7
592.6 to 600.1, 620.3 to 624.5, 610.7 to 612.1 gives -0.48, 15.4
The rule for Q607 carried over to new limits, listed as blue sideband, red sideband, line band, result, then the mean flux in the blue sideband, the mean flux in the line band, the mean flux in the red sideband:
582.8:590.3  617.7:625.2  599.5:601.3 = -0.18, 15.4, 17.9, 15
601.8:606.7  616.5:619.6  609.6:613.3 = -0.14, 19.5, 20.2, 16.3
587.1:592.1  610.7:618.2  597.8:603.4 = -0.16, 12.8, 18.1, 19.1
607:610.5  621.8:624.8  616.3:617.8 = 0.05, 20.3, 15.7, 13.5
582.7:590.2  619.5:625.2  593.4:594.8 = -0.13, 15.4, 17.2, 14.5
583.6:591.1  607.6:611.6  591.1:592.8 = 0.04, 14.8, 15.4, 20.6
